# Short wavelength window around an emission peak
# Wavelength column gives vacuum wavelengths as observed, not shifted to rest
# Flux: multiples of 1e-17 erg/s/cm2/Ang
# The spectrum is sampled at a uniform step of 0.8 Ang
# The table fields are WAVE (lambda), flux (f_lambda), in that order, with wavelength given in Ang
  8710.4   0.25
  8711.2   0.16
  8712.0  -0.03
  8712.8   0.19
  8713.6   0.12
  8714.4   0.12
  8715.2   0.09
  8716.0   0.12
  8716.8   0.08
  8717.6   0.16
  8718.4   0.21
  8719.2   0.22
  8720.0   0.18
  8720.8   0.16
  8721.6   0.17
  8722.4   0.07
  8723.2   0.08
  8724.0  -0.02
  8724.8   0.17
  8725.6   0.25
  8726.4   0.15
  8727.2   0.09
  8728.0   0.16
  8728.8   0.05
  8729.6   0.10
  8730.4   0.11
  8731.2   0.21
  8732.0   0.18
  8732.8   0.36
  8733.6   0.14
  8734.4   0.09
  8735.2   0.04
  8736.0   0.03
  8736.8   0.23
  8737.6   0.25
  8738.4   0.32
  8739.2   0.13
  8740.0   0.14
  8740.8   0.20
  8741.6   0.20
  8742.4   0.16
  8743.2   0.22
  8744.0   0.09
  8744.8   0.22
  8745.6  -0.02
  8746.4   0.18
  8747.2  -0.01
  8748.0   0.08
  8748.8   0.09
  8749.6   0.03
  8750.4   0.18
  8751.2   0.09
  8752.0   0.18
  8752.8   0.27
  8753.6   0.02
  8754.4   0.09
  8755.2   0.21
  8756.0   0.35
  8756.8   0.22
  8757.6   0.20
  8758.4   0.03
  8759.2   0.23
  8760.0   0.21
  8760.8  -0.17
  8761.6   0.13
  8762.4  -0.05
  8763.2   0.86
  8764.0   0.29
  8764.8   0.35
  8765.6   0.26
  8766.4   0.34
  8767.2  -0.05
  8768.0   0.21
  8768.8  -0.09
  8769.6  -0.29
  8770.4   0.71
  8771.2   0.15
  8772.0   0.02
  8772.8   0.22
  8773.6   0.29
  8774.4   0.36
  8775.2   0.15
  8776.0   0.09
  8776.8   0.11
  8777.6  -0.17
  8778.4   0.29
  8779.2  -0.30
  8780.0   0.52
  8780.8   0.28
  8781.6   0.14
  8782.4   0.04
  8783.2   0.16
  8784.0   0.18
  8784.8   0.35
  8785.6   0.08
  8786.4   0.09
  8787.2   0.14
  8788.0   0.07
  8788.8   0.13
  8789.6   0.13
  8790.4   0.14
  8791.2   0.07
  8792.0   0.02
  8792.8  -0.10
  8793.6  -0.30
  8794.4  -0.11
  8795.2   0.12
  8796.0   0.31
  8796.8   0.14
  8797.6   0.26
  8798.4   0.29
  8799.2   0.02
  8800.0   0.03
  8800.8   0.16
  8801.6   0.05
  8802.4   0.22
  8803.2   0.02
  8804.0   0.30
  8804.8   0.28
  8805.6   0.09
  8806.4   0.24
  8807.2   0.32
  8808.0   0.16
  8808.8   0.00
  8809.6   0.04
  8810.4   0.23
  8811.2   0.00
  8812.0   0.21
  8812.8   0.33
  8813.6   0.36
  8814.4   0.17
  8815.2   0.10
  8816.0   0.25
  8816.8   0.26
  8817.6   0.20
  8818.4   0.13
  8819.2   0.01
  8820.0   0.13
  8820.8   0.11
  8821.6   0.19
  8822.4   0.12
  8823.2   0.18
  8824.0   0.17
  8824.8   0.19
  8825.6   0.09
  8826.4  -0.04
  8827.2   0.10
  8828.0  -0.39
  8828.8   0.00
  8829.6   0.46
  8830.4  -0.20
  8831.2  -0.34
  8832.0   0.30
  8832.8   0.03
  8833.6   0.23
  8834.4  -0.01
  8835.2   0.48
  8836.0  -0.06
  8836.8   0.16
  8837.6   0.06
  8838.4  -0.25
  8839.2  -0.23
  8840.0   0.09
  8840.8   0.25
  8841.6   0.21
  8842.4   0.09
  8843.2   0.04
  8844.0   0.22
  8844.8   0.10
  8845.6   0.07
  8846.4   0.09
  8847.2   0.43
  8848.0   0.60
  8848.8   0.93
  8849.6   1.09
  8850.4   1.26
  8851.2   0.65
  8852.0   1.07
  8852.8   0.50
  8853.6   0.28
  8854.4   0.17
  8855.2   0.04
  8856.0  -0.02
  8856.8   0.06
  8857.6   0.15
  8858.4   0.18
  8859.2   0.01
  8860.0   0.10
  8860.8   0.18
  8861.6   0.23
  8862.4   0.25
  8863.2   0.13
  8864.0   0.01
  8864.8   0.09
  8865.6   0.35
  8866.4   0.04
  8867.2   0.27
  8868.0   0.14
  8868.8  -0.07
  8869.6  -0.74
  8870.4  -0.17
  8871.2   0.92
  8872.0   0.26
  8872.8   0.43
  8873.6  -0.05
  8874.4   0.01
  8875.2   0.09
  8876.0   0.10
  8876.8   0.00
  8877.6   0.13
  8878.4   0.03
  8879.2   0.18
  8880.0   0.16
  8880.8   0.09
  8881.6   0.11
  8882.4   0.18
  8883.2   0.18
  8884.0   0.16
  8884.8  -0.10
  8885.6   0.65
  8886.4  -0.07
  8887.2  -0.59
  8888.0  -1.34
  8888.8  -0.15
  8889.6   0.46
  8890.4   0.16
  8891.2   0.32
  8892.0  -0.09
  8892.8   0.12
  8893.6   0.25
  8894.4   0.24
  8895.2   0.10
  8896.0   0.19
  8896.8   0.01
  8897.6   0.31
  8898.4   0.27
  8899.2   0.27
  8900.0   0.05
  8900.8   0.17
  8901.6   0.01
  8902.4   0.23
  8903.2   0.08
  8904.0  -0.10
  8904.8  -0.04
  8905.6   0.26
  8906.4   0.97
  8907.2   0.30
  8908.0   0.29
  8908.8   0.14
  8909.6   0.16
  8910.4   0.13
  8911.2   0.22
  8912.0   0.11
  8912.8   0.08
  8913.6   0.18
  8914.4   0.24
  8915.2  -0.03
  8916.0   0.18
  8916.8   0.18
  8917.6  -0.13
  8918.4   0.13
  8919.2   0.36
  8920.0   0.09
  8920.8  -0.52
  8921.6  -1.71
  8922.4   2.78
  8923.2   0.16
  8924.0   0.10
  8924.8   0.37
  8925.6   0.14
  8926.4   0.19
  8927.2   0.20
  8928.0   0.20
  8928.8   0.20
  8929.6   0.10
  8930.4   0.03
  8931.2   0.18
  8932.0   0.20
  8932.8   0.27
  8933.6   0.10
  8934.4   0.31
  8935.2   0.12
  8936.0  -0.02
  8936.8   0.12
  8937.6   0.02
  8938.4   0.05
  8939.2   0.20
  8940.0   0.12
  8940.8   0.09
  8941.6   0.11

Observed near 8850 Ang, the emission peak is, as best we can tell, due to H-beta 4861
